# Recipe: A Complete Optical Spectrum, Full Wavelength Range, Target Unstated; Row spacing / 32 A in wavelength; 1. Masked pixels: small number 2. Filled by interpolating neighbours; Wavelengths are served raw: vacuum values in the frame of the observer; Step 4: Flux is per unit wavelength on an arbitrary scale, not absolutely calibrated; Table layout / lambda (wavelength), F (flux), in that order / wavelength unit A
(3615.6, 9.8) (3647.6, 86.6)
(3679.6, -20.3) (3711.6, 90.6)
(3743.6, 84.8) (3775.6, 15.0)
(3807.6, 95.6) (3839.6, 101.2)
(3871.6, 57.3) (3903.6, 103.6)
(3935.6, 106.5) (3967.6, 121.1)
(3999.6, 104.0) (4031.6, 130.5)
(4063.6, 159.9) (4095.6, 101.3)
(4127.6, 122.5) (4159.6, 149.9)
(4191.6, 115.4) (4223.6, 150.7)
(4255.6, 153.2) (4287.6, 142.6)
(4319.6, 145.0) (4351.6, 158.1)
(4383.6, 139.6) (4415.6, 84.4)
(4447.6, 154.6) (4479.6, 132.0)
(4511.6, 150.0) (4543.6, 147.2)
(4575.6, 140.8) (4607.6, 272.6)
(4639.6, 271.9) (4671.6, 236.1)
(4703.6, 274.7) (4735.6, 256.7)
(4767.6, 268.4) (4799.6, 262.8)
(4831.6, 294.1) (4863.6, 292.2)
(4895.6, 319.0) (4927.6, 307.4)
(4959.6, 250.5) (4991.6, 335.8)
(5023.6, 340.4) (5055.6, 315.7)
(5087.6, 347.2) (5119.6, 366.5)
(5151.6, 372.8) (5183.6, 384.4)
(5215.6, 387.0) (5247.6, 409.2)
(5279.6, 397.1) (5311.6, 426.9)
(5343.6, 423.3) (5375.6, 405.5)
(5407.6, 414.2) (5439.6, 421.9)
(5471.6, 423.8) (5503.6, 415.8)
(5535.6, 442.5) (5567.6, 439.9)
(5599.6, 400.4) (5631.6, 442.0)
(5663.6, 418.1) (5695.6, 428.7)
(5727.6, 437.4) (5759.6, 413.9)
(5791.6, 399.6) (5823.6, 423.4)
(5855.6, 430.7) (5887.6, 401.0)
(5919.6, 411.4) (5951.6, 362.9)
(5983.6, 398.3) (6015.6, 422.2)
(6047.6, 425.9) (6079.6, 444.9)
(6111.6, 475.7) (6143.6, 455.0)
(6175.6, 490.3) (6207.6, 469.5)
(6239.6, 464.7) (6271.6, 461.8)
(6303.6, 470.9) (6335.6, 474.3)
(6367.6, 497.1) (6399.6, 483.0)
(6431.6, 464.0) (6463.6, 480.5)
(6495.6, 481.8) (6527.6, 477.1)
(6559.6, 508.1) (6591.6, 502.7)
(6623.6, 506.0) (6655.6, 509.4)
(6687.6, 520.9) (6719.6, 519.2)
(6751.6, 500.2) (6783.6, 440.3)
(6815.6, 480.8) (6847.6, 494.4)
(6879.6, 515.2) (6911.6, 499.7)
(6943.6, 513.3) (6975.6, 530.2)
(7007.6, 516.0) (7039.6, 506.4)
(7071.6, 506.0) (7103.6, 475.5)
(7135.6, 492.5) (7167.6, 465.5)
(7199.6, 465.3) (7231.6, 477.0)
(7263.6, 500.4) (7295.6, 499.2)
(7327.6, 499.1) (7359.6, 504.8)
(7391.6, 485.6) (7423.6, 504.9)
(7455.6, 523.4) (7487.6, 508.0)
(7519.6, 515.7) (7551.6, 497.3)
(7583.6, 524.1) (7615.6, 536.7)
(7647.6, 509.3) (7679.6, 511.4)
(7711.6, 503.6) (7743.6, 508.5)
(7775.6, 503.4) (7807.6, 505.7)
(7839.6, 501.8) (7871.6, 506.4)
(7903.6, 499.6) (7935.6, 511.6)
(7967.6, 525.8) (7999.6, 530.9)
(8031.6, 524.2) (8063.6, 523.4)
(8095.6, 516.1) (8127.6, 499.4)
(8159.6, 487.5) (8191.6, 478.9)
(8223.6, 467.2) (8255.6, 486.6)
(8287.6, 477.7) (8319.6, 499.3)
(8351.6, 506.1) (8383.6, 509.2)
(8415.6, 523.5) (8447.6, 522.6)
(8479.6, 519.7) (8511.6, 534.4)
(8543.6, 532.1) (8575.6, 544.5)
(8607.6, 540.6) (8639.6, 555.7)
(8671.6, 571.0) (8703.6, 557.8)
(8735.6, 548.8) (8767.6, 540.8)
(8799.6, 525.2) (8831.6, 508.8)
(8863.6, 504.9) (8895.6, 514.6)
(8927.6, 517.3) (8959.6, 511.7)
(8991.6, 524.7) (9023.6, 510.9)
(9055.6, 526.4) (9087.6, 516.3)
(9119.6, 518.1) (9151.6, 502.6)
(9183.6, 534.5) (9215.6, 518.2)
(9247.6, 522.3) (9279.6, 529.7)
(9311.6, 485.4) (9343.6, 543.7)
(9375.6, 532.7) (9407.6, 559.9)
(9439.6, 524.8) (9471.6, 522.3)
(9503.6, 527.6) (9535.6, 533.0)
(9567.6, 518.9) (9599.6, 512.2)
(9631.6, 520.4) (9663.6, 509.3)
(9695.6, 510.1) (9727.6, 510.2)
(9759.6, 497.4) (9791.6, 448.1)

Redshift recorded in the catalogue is 0.15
